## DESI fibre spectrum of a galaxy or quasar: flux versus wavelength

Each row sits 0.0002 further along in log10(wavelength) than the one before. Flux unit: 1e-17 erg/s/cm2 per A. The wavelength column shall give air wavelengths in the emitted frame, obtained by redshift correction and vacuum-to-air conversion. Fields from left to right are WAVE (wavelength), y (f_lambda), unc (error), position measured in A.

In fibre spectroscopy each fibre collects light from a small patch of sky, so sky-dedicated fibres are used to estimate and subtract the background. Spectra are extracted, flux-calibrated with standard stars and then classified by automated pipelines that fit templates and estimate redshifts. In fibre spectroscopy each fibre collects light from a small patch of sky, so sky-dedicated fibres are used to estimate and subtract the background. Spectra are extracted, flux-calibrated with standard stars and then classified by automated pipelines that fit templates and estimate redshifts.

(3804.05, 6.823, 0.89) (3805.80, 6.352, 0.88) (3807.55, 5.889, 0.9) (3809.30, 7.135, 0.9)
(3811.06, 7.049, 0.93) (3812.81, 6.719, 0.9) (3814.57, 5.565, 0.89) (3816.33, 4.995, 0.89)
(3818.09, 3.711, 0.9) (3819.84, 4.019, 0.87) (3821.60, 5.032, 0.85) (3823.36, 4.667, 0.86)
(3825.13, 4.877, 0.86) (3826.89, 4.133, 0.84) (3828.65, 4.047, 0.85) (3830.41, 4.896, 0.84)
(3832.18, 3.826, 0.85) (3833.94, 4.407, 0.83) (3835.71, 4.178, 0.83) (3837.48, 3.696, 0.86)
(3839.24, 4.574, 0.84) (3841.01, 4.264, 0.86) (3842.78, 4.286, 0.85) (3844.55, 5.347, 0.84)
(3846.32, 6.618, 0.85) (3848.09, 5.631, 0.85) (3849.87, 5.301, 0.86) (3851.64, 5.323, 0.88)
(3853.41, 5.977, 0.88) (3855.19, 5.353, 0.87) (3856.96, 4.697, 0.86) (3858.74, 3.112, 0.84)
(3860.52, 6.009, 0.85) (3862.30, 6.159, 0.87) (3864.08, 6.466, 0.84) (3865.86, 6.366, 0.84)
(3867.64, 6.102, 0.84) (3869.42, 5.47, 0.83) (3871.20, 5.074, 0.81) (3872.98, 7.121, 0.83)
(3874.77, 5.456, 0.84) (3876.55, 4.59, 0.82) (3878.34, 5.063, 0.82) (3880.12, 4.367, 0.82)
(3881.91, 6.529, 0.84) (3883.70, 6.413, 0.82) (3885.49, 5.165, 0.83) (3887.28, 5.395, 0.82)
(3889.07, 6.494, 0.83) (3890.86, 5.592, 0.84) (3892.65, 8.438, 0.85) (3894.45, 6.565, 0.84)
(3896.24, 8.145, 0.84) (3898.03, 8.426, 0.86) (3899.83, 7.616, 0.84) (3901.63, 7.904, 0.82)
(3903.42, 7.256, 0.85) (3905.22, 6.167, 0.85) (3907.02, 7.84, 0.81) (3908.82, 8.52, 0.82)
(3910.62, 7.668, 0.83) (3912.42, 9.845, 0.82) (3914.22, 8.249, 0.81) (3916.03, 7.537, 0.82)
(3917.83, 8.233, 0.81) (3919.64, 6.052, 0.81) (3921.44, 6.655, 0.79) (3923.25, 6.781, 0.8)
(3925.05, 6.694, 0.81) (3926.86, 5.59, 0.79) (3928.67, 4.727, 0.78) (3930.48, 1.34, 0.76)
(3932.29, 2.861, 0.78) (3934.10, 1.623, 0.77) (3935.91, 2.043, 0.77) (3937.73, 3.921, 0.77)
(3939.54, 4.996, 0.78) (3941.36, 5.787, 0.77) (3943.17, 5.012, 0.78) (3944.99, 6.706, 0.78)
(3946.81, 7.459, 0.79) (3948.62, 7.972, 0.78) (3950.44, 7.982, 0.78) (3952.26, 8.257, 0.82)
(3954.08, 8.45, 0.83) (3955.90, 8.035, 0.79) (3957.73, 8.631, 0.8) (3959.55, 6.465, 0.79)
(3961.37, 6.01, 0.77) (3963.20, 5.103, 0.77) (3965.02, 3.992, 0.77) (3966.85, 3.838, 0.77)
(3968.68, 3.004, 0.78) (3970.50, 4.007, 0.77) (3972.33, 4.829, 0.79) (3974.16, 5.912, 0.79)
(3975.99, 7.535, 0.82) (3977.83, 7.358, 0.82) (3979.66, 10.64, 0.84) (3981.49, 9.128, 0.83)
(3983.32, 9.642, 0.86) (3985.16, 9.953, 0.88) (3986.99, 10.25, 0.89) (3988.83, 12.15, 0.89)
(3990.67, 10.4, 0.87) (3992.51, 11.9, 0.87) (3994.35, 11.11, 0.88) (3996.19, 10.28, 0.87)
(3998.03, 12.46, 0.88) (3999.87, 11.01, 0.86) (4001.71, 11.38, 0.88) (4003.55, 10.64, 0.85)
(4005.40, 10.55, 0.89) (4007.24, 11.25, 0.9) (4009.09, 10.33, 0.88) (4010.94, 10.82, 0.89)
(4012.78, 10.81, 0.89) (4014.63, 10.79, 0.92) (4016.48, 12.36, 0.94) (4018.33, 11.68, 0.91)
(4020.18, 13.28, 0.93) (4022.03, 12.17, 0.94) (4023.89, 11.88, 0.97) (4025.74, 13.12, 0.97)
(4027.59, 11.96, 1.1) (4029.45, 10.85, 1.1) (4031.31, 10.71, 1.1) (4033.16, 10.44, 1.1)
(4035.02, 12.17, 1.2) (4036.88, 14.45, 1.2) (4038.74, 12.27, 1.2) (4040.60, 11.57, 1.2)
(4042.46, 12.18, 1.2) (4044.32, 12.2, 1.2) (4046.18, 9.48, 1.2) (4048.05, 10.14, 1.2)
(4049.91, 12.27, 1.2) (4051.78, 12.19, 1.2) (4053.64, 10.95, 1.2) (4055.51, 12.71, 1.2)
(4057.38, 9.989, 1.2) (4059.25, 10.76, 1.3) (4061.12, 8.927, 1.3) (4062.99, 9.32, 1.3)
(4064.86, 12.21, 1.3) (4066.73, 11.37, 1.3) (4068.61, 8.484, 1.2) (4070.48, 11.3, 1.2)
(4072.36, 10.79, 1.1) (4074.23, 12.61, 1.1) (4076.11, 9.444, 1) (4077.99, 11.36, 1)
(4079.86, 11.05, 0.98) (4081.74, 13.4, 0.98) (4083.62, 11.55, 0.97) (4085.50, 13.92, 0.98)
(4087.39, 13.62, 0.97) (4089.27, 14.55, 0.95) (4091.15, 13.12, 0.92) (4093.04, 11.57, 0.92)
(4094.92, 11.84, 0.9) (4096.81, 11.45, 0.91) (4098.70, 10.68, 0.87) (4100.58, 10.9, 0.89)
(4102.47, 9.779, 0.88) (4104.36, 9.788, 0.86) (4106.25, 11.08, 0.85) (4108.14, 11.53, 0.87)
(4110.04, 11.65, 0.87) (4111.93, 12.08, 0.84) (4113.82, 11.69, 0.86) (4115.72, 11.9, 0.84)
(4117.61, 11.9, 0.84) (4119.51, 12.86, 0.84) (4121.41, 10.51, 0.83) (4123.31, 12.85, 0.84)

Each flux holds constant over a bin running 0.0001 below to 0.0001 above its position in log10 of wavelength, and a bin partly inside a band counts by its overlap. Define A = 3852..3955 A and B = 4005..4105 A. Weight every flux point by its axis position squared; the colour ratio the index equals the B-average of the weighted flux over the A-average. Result 2.00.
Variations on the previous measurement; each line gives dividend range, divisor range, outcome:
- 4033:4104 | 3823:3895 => 2.40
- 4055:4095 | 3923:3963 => 2.13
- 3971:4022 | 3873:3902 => 1.71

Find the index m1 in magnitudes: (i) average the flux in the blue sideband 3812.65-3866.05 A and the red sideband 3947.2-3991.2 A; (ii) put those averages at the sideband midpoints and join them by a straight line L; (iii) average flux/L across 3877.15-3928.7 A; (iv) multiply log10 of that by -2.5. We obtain -0.123 mag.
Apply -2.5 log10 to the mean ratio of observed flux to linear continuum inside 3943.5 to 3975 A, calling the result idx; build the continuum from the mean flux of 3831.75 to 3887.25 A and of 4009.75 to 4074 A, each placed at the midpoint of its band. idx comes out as 0.34 mag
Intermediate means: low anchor 5.27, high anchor 11.4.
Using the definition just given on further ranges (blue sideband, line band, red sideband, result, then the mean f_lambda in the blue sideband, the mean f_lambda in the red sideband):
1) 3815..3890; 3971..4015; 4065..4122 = -0.12 mag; 5.13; 11.6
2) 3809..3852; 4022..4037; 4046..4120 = -0.18 mag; 4.94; 11.4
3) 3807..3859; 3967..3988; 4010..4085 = 0.26 mag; 4.99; 11.4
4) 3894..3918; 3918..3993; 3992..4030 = 0.42 mag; 7.87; 11.5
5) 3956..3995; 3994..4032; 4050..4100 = -0.24 mag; 7.7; 11.5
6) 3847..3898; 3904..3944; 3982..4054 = 0.30 mag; 5.85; 11.4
